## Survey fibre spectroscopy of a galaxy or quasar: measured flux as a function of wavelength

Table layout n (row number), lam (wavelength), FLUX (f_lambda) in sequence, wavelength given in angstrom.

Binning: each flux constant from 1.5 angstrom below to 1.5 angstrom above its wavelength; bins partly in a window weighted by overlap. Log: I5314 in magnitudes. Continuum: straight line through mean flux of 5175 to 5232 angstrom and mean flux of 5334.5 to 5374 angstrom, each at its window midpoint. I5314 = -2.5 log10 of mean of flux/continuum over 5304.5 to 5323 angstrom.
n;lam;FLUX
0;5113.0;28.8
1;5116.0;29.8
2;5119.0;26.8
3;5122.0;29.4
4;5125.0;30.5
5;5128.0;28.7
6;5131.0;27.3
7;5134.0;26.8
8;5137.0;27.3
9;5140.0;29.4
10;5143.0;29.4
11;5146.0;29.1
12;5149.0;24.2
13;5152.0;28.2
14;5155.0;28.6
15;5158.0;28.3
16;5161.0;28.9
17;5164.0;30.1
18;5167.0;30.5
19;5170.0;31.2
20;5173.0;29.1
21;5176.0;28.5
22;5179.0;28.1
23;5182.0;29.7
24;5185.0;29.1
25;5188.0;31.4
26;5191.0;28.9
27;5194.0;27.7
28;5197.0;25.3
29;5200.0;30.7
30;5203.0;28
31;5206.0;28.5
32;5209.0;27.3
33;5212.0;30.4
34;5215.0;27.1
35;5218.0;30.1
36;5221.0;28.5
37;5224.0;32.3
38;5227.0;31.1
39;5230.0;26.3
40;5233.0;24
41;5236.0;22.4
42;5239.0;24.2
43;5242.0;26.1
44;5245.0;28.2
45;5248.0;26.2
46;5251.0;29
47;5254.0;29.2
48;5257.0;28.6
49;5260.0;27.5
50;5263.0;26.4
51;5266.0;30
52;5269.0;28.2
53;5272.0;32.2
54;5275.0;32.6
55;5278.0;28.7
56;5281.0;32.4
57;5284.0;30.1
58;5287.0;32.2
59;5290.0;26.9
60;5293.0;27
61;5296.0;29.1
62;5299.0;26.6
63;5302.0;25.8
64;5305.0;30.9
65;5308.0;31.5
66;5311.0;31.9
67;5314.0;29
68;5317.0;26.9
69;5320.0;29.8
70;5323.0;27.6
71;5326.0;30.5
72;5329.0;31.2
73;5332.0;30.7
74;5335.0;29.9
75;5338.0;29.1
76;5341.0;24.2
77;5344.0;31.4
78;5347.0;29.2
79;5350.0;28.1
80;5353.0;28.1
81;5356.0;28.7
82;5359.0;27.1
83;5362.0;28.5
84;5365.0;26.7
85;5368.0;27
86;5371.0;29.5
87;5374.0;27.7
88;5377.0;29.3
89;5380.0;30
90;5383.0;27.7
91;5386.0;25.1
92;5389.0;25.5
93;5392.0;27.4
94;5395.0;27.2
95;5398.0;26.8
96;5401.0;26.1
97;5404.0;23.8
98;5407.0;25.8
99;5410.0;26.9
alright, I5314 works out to -0.05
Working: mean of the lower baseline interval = 28.9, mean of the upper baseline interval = 28.2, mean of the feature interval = 29.8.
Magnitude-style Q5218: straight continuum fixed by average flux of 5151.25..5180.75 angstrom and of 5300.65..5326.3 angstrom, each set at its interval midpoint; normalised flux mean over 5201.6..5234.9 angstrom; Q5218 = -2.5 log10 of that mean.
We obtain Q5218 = 0.03 mag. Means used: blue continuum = 29.2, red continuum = 29.3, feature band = 28.4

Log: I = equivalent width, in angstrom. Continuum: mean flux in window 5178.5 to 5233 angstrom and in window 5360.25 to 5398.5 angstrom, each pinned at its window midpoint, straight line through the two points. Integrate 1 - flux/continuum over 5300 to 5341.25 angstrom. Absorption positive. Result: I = -2.0 angstrom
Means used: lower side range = 28.8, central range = 29.3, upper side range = 27.6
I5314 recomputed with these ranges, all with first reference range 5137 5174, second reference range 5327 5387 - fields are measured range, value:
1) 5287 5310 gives 0.00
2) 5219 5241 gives 0.07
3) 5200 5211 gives 0.01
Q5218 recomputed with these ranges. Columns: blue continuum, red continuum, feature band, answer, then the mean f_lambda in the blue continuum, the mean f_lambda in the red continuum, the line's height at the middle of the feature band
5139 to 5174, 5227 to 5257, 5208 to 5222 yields -0.056 mag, 28.9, 26.5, 27.3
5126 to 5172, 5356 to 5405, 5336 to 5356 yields -0.036 mag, 28.6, 27.3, 27.5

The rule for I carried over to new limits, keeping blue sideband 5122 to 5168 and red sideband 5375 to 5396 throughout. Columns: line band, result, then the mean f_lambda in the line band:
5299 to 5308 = -0.25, 28.6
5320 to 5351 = -1.74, 29.2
